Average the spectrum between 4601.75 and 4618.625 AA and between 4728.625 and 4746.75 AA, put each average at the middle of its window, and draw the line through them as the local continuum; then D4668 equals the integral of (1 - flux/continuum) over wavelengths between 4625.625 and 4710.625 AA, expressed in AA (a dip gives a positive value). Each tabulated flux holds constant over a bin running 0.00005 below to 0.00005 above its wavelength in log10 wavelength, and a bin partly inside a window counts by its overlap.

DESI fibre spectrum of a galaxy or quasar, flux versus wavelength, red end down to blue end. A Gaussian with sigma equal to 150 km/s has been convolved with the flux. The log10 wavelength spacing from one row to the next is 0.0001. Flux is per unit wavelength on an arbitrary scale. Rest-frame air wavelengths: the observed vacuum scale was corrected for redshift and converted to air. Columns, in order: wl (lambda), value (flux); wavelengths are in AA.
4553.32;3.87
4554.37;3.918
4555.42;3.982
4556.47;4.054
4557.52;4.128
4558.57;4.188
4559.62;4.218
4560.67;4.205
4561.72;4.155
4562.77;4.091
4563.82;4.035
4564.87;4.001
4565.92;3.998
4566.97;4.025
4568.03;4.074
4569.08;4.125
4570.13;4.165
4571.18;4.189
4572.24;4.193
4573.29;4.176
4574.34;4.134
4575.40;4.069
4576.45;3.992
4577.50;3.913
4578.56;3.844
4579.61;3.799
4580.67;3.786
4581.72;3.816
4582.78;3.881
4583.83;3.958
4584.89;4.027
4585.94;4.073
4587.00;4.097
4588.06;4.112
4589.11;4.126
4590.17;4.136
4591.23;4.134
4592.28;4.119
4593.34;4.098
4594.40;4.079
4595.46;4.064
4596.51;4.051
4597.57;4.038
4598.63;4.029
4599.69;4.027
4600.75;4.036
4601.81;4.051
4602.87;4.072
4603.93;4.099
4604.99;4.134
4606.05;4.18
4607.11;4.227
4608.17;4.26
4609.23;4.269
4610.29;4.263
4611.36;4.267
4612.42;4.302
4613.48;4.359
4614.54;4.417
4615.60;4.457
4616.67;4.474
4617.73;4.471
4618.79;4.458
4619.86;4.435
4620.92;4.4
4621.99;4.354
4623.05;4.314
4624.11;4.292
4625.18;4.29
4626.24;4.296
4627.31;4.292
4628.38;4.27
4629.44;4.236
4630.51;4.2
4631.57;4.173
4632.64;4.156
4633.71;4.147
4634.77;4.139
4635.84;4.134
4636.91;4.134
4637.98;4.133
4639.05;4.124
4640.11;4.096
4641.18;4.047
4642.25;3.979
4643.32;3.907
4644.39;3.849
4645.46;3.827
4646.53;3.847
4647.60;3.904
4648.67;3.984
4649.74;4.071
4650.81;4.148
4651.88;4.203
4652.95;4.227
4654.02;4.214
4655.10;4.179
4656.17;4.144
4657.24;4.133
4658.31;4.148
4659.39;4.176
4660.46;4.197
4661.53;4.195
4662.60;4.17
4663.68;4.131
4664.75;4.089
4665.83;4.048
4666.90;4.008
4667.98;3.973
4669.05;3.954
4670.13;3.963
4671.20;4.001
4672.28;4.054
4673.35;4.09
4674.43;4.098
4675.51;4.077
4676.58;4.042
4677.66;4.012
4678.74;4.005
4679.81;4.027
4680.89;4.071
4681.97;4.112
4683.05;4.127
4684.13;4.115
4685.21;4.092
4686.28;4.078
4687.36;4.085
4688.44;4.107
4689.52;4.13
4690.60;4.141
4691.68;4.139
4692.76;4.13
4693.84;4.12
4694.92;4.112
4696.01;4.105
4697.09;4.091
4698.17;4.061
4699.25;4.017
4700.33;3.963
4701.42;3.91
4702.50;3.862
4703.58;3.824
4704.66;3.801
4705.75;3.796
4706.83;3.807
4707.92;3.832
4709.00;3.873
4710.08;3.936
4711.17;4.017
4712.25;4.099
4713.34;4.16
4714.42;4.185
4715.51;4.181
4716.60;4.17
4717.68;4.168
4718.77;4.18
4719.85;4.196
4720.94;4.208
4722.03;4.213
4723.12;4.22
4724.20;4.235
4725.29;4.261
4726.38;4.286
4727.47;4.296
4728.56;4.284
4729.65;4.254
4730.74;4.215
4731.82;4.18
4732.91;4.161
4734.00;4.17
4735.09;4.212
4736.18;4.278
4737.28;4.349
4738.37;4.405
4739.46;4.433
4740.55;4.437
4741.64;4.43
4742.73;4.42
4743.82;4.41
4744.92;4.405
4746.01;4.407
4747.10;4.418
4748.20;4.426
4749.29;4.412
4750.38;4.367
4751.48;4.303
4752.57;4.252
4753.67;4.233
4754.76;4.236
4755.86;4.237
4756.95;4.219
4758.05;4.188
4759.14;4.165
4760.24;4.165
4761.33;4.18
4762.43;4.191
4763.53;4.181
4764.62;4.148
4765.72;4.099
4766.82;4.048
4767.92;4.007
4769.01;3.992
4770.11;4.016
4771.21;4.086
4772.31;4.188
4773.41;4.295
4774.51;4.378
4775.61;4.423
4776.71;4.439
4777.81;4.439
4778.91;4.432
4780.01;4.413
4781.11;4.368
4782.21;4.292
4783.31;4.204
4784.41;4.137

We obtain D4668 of 4.7 AA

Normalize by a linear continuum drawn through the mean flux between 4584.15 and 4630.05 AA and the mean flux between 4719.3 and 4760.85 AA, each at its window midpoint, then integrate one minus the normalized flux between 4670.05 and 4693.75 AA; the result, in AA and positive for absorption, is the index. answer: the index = 1.0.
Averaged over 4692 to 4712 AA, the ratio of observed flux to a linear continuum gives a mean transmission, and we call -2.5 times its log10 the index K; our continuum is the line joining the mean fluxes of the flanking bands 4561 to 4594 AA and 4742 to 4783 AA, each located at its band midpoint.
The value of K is 0.06 mag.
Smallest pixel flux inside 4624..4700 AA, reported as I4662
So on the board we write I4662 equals 3.827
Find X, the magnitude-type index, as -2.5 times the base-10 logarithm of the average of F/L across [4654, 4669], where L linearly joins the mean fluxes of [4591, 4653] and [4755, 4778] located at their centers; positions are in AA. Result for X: 0.01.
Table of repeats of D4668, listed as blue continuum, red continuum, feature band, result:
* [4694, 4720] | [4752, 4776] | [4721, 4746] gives -1.3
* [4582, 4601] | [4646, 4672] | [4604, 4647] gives -1.5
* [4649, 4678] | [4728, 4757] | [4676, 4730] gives 1.6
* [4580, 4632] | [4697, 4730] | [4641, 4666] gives 0.4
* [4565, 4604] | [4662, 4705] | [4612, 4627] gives -1.2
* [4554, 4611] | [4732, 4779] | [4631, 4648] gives 0.4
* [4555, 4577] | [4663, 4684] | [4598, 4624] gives -1.2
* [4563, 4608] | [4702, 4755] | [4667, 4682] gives 0.4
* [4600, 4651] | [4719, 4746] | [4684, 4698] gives 0.5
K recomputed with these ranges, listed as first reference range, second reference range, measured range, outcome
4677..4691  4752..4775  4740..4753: -0.062 mag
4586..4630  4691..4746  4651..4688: 0.023 mag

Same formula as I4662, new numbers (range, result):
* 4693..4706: 3.796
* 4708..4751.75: 3.873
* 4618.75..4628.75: 4.27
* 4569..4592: 3.786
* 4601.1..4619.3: 4.051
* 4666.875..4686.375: 3.954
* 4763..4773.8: 3.992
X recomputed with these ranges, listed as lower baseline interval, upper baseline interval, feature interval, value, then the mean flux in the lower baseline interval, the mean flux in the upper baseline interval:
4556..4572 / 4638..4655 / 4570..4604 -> 0.013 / 4.11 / 4.04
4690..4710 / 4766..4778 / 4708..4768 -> -0.036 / 3.98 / 4.2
